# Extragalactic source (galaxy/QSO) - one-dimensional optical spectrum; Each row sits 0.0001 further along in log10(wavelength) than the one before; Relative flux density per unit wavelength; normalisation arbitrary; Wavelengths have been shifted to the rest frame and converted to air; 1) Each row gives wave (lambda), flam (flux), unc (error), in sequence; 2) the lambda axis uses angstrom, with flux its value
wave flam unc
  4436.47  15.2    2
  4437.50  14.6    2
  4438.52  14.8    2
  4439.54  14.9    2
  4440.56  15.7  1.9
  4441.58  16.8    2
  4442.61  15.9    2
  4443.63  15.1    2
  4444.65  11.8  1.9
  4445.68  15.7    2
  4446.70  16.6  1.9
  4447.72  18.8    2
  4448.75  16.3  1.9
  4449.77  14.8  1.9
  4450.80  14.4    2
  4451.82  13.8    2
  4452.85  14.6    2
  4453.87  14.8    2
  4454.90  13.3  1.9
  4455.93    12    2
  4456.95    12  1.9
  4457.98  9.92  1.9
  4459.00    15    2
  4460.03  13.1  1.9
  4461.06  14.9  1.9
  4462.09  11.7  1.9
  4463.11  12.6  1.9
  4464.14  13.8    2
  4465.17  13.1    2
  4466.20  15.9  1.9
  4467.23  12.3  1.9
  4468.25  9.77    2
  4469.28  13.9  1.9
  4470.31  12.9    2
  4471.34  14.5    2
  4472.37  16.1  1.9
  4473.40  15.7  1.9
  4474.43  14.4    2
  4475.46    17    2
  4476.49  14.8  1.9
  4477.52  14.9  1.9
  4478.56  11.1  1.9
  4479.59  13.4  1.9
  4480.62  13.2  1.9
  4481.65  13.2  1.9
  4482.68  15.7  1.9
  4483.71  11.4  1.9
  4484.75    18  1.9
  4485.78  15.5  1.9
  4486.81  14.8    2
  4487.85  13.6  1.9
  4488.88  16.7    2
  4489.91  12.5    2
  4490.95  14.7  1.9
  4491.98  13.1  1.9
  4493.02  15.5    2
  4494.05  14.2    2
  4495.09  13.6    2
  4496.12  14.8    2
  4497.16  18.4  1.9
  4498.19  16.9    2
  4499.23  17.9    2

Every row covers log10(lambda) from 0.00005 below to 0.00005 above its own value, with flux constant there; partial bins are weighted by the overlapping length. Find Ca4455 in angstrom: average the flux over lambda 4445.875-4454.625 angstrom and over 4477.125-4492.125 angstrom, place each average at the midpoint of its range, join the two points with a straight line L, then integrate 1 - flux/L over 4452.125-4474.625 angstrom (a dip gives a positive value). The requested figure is 2.2 angstrom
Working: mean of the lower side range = 15.5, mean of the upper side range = 14.1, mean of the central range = 13.5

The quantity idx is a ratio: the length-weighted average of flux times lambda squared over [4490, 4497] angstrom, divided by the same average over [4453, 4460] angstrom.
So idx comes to 1.13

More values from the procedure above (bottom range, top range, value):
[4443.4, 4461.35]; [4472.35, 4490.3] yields 1.03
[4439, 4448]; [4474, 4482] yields 0.91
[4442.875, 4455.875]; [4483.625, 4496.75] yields 1.00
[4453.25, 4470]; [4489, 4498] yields 1.15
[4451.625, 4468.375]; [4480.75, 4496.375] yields 1.11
